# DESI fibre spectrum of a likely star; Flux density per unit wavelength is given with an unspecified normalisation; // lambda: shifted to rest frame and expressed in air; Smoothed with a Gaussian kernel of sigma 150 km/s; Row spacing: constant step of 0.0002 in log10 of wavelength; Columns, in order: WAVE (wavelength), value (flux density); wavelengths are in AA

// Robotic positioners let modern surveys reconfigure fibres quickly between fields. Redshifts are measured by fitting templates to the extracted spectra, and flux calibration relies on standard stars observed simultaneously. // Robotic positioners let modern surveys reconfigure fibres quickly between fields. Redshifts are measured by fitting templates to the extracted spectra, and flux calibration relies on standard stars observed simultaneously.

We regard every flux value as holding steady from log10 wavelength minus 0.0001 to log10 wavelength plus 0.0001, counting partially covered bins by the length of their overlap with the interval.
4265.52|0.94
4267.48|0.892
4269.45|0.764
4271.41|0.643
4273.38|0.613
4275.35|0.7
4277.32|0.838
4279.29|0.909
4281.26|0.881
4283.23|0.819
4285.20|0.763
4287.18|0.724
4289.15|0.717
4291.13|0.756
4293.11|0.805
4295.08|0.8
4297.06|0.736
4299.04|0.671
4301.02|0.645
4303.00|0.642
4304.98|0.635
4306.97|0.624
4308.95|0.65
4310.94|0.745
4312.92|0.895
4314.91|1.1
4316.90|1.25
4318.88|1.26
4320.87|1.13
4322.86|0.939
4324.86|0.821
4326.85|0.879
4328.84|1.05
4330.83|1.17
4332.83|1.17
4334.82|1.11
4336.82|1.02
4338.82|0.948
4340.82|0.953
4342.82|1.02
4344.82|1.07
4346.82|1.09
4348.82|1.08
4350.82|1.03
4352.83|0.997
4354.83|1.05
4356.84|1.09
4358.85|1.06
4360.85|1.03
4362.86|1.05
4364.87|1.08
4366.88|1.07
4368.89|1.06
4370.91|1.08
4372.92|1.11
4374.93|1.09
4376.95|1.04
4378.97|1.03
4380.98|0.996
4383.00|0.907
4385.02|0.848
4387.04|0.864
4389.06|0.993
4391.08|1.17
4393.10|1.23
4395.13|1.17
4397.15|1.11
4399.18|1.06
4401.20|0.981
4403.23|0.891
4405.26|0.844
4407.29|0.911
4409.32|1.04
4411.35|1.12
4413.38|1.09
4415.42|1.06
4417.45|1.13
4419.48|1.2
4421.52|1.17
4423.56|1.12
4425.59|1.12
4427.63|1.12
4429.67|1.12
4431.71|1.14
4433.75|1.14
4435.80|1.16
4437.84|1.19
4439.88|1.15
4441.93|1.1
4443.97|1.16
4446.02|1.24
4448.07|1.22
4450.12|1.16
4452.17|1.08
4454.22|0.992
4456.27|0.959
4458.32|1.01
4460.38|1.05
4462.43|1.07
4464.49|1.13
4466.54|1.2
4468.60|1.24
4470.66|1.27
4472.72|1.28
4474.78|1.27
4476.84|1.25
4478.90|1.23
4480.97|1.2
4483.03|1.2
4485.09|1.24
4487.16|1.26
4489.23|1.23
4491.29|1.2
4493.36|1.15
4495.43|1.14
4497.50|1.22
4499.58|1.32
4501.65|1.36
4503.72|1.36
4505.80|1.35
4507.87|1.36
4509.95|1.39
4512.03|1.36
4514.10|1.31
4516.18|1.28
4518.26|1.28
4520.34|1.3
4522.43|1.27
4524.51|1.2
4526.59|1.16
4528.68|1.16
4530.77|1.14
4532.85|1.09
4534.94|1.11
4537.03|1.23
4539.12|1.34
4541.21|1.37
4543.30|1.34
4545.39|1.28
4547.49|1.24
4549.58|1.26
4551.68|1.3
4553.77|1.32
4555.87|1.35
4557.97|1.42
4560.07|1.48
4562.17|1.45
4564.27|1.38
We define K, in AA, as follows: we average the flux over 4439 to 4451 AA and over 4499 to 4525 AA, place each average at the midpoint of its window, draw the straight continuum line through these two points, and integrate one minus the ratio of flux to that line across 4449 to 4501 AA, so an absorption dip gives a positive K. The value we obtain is 2.7 AA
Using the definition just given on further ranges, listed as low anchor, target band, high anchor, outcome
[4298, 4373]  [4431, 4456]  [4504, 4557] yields 0.1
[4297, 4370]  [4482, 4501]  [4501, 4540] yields 0.0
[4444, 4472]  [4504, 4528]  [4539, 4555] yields -1.0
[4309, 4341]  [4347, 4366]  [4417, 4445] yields 0.0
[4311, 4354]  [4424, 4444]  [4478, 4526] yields 0.7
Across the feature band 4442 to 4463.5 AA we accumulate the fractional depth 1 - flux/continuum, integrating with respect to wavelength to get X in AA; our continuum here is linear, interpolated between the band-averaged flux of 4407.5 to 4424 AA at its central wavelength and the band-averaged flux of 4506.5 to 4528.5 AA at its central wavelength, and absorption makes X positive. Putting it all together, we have 1.4 AA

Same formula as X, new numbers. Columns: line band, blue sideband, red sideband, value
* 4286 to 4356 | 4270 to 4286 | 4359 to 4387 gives -2.3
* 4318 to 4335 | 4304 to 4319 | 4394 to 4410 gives -3.0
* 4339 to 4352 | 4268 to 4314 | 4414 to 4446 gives -2.0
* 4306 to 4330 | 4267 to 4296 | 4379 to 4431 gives -2.5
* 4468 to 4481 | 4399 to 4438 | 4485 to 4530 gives -0.6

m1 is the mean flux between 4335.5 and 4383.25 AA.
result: 1.04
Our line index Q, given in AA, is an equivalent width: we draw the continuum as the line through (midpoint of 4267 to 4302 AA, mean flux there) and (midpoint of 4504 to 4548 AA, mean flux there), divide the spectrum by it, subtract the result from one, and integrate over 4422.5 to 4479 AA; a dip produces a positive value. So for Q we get -2.0 AA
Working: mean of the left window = 0.758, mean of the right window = 1.27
